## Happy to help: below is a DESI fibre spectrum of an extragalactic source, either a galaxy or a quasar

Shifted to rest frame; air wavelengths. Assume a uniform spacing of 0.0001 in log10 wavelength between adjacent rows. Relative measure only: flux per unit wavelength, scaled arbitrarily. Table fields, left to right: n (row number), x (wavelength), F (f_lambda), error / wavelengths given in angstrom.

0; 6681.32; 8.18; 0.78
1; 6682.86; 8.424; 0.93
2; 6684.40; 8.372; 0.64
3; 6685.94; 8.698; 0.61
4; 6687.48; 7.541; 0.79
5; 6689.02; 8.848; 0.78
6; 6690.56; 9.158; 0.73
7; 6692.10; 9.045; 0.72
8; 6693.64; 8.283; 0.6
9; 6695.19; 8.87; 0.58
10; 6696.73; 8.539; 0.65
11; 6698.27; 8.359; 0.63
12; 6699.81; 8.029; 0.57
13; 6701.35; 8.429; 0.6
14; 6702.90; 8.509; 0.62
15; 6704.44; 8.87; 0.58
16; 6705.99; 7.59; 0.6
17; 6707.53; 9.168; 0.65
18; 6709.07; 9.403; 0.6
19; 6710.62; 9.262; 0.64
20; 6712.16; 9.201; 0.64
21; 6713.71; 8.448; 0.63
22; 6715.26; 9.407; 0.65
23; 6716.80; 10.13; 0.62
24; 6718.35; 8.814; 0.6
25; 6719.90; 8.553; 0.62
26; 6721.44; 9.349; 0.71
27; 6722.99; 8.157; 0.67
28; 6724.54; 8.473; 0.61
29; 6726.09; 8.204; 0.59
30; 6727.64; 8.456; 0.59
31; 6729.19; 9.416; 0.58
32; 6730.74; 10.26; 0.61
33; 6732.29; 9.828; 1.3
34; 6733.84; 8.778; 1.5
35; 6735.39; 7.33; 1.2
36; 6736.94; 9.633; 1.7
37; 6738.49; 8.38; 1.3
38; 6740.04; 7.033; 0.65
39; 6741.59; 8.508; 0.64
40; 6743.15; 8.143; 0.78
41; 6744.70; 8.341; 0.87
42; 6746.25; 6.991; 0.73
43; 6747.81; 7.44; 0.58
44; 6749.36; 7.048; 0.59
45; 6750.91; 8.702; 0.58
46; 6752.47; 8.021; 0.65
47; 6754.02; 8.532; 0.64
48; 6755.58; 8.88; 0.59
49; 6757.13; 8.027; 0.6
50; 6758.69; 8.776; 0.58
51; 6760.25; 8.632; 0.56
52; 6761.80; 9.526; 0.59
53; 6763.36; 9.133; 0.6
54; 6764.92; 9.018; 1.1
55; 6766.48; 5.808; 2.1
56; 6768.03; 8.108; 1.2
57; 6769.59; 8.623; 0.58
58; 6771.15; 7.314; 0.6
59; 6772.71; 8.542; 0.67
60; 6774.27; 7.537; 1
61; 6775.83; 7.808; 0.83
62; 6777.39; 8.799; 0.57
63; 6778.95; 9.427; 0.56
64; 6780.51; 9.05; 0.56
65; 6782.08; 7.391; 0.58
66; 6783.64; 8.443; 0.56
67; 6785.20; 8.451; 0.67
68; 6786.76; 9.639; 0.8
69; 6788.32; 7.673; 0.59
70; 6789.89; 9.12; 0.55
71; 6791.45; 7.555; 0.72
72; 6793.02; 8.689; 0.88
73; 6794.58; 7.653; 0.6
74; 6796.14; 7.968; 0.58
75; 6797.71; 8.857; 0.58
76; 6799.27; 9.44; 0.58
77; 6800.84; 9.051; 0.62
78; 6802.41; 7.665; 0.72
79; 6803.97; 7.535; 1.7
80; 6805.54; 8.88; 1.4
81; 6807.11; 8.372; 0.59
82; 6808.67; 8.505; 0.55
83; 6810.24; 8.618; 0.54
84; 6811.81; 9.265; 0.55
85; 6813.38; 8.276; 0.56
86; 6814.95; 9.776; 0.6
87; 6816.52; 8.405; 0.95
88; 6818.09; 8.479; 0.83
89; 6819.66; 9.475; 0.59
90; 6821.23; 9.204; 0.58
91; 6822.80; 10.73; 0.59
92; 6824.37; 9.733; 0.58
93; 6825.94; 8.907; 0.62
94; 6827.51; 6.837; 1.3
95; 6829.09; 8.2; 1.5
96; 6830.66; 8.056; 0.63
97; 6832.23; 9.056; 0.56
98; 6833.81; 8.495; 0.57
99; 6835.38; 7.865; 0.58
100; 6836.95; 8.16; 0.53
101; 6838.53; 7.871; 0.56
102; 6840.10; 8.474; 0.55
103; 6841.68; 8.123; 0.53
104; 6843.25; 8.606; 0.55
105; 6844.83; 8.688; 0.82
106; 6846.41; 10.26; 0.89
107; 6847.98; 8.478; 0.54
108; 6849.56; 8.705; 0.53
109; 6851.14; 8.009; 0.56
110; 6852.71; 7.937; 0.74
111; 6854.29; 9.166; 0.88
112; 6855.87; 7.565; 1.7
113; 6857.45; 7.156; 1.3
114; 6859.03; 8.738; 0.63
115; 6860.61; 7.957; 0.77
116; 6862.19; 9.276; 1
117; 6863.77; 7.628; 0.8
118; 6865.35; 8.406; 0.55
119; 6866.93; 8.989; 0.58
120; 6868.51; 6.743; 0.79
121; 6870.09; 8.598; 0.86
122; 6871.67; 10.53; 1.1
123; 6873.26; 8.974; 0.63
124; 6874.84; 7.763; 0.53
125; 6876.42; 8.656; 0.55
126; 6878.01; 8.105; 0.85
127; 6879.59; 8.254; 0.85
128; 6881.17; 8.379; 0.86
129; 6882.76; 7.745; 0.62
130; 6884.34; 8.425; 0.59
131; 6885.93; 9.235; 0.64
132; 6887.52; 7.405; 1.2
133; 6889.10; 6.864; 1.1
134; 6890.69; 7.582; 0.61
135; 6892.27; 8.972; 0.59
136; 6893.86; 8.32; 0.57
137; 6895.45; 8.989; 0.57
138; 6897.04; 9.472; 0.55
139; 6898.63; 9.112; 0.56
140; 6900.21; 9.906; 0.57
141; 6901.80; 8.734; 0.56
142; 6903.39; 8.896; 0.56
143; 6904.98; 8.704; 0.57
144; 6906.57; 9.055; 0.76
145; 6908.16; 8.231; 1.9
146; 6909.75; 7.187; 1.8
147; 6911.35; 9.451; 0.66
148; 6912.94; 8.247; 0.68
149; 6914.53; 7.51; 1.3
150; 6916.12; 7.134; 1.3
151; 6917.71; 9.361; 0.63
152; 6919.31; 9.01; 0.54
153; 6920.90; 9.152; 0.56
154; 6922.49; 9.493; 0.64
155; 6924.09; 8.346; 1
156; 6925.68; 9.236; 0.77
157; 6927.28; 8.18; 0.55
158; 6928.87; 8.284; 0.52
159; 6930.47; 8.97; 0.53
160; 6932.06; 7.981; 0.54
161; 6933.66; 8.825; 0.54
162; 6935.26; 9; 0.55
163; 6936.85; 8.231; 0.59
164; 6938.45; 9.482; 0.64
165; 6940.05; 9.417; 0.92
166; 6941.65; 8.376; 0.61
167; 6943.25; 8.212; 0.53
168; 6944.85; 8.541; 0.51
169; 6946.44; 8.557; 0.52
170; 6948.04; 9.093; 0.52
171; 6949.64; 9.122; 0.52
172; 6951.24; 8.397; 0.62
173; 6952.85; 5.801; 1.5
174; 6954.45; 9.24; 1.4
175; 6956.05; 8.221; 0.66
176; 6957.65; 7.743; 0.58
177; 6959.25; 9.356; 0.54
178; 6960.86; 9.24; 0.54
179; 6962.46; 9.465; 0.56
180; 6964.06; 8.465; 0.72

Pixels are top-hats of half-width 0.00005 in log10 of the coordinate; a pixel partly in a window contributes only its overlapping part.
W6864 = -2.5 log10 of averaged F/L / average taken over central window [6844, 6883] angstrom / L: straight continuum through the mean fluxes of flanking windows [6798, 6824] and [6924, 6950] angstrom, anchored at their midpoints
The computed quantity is 0.046 mag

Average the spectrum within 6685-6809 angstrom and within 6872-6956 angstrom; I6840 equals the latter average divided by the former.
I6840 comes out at 1.00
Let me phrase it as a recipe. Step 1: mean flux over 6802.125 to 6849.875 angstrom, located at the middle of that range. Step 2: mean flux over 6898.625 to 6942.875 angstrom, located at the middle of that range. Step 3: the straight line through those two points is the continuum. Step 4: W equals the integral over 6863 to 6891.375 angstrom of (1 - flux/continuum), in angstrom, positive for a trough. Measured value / 1.4 angstrom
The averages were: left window 8.65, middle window 8.24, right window 8.68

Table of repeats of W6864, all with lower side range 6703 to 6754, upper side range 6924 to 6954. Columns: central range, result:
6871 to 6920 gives 0.00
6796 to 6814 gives 0.00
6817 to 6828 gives -0.06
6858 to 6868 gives 0.02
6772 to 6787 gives 0.02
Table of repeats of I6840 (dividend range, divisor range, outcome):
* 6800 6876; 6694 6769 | 1.00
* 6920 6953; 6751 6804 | 1.03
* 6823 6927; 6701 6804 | 1.00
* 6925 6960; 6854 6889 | 1.03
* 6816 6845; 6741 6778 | 1.05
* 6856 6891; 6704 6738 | 0.92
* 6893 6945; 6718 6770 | 1.03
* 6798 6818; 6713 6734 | 0.96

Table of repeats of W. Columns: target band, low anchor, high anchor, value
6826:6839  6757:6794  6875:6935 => 0.50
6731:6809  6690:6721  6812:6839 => 3.61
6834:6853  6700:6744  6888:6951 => 0.53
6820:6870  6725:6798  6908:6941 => 0.17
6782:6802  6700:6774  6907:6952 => 0.17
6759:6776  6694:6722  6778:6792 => 0.78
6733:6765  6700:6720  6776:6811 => 1.40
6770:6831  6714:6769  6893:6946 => 0.15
